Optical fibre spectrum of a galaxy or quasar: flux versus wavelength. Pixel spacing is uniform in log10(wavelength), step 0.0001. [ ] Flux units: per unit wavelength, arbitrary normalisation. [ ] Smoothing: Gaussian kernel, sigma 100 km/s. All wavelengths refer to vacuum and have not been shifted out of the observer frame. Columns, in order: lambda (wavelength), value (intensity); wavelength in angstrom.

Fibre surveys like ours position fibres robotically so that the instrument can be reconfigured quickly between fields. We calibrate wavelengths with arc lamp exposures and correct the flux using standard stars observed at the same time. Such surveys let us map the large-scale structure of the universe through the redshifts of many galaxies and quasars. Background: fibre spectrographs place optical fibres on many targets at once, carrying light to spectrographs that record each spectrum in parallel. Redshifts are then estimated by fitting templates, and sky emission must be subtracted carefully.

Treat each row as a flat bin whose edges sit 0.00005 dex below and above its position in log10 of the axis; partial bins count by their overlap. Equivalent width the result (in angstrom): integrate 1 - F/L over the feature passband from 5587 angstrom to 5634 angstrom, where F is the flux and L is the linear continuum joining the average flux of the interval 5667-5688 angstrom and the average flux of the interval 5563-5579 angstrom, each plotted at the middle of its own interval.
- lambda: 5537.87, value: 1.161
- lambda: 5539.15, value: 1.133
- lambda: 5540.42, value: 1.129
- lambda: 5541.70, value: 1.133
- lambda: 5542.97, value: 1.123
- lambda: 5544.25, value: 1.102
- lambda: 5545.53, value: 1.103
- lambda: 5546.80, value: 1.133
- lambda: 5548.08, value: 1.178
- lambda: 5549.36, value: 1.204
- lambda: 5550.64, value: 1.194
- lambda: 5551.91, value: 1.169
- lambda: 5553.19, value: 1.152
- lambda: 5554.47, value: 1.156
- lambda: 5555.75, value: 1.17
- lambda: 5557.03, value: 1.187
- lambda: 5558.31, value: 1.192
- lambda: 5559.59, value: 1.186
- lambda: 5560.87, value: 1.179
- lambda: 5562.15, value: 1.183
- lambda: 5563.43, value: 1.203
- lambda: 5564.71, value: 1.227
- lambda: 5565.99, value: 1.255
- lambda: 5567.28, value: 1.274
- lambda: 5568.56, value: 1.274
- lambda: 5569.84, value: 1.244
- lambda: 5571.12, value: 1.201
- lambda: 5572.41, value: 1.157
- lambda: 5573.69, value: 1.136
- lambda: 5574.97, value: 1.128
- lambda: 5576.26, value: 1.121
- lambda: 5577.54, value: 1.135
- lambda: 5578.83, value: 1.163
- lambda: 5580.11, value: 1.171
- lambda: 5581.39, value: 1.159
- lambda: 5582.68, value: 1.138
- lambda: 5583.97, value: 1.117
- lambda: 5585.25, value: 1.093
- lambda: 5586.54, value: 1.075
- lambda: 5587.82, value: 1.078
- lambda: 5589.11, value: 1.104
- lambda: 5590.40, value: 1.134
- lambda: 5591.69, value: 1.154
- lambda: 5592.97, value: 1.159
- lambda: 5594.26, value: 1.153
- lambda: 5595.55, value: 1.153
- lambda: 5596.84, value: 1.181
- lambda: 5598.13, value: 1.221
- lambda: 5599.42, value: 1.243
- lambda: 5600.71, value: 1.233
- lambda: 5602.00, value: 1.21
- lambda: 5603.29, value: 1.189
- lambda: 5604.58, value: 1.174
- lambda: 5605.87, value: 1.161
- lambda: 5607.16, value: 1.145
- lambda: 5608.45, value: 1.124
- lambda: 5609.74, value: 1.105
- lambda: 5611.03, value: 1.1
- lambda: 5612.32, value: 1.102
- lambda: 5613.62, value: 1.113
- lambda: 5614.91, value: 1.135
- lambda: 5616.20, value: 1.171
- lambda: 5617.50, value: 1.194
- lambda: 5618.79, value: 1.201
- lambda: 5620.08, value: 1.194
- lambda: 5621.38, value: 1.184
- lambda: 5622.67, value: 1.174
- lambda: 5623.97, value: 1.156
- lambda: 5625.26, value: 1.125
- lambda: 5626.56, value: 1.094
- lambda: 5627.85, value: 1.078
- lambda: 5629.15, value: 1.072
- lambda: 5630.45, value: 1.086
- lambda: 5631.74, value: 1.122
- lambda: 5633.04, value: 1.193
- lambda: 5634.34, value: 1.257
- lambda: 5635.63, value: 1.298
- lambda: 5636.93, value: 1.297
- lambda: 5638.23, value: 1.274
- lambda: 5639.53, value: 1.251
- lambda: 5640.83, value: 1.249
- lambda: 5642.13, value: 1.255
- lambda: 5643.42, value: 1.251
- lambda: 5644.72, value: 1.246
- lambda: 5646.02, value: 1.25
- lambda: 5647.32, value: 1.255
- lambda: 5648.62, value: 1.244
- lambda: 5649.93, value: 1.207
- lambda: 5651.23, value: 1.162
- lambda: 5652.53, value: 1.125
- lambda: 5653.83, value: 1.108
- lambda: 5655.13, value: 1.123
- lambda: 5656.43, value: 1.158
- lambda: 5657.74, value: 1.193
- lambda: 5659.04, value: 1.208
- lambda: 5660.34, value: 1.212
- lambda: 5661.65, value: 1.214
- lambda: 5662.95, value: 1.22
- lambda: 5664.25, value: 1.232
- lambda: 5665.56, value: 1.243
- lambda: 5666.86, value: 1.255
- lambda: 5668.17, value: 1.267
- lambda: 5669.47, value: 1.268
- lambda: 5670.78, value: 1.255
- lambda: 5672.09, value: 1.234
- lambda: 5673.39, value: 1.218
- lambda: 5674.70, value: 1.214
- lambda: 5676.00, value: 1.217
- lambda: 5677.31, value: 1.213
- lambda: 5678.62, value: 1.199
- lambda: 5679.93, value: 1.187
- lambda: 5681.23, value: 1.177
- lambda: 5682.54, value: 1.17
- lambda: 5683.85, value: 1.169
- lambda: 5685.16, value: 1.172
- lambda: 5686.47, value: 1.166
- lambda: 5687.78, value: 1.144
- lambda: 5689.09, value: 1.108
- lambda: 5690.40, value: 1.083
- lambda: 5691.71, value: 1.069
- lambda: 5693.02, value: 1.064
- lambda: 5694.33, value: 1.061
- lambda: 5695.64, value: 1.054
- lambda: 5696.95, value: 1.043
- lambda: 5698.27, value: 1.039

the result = 1.88 angstrom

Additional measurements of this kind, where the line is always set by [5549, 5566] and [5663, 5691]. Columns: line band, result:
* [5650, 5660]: 0.3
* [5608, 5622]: 0.5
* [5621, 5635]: 0.7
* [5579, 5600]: 0.8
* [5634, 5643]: -0.5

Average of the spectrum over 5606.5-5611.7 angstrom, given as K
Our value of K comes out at 1.12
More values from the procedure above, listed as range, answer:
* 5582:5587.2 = 1.11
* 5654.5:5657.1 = 1.14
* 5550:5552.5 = 1.19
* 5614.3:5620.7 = 1.18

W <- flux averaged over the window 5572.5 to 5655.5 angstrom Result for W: 1.17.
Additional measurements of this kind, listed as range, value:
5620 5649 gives 1.2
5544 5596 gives 1.16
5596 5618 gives 1.16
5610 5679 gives 1.2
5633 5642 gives 1.26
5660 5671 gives 1.24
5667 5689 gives 1.2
